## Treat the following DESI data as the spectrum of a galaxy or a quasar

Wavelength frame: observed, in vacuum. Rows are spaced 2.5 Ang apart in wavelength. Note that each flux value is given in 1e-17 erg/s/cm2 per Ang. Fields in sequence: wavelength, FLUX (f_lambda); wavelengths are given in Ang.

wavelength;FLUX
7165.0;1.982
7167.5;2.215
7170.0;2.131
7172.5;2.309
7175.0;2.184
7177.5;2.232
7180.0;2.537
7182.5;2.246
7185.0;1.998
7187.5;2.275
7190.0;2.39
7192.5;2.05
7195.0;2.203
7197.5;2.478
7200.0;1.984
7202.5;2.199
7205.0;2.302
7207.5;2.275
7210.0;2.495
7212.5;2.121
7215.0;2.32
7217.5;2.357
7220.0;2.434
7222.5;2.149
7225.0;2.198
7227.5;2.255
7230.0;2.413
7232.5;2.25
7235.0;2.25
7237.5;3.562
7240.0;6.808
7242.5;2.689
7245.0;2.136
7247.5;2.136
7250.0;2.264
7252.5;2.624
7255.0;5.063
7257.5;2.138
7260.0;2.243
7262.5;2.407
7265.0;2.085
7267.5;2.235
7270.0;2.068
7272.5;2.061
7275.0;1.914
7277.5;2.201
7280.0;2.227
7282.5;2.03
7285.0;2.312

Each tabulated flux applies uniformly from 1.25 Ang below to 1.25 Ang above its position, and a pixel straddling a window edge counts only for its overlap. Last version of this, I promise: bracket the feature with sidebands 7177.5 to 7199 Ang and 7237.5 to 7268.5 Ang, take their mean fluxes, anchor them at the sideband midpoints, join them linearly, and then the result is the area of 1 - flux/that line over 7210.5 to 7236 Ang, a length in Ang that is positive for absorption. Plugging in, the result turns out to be 3.3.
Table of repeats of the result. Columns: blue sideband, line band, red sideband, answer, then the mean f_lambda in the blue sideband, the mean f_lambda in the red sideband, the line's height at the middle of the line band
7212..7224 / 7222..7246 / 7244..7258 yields -3.5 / 2.28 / 2.77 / 2.52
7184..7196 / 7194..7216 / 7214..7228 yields -0.3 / 2.19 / 2.29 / 2.23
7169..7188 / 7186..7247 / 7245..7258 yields 0.8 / 2.24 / 2.82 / 2.54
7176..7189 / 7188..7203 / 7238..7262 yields 1.2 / 2.26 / 3.11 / 2.42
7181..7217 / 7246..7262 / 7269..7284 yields -4.4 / 2.24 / 2.09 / 2.13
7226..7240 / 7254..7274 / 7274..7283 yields -1.0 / 2.92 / 2.1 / 2.36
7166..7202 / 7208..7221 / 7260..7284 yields -0.8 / 2.23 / 2.14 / 2.2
